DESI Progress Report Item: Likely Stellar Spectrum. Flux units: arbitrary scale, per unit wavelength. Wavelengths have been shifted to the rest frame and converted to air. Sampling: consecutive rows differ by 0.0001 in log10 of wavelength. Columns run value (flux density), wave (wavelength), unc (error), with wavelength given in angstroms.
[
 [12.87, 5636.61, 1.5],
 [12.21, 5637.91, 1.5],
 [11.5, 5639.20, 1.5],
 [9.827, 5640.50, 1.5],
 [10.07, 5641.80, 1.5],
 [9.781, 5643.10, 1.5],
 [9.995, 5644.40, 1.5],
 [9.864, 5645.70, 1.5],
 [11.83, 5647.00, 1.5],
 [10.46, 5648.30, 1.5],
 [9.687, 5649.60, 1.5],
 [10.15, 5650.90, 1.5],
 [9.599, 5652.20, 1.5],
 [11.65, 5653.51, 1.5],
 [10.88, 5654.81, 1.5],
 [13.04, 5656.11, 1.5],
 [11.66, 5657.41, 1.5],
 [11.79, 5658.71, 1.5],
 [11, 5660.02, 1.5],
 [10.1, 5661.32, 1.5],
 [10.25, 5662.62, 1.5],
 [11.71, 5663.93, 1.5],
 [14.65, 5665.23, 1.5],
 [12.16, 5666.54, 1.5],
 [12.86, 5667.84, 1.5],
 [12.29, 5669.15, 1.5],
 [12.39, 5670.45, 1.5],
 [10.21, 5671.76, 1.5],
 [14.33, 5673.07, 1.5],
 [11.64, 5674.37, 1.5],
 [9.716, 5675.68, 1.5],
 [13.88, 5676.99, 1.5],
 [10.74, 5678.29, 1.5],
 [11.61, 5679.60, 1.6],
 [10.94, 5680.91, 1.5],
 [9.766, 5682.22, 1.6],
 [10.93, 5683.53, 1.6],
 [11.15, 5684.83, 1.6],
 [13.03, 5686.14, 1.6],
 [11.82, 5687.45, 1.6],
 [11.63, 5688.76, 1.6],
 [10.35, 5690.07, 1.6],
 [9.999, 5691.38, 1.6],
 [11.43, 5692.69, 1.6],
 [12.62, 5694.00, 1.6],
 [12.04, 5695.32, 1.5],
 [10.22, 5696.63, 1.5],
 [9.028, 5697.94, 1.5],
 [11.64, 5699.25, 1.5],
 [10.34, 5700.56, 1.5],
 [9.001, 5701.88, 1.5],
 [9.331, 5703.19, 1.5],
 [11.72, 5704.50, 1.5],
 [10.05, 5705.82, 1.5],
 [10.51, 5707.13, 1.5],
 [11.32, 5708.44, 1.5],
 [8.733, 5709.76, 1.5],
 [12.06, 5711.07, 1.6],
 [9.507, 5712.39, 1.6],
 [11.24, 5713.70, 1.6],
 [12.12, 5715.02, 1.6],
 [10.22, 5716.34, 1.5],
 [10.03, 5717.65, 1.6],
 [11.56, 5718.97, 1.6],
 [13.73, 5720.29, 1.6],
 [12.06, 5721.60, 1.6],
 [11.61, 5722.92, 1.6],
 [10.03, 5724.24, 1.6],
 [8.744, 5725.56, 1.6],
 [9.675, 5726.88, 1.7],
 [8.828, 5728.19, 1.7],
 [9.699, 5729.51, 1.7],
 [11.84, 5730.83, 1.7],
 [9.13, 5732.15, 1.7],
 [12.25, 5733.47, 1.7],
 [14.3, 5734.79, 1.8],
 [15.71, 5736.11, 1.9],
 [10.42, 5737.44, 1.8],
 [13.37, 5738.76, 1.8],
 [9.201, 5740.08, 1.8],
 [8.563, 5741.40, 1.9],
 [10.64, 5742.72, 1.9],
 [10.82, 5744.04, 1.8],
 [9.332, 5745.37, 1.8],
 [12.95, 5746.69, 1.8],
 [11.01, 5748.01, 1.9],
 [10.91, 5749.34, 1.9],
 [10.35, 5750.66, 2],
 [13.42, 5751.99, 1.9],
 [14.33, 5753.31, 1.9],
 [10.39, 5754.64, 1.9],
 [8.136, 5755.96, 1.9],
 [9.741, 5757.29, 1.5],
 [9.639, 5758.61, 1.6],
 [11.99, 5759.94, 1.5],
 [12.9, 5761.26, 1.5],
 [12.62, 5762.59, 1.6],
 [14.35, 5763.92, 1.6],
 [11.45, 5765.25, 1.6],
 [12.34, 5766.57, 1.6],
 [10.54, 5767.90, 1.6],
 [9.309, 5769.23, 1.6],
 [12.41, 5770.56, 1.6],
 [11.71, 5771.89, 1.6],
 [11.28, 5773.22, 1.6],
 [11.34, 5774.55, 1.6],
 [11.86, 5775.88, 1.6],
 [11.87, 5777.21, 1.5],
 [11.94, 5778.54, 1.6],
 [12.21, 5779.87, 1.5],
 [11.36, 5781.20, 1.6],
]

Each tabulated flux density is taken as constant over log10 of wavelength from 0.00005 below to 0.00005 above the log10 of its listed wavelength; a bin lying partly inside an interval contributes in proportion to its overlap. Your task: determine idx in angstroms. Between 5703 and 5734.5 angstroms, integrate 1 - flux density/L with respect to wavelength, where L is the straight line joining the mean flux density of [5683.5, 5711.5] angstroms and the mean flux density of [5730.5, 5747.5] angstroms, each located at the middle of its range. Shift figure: 1.2 angstroms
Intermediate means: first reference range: 10.9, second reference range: 11.4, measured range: 10.7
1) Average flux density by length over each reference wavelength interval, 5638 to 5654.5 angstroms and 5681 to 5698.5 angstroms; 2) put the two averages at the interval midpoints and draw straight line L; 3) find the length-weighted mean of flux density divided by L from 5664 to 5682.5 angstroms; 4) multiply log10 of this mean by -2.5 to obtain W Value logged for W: -0.11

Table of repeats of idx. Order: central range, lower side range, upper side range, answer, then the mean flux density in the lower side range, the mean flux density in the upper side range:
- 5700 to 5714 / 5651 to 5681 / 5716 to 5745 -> 1.2 angstroms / 11.7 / 11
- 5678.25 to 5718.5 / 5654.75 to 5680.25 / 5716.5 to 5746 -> 2.2 angstroms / 11.9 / 11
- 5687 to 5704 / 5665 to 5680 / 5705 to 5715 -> 0.7 angstroms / 12.1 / 10.6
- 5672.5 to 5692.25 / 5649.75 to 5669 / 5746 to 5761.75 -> 0.1 angstroms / 11.5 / 11.3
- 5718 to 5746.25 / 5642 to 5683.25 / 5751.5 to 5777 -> 1.1 angstroms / 11.3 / 11.6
